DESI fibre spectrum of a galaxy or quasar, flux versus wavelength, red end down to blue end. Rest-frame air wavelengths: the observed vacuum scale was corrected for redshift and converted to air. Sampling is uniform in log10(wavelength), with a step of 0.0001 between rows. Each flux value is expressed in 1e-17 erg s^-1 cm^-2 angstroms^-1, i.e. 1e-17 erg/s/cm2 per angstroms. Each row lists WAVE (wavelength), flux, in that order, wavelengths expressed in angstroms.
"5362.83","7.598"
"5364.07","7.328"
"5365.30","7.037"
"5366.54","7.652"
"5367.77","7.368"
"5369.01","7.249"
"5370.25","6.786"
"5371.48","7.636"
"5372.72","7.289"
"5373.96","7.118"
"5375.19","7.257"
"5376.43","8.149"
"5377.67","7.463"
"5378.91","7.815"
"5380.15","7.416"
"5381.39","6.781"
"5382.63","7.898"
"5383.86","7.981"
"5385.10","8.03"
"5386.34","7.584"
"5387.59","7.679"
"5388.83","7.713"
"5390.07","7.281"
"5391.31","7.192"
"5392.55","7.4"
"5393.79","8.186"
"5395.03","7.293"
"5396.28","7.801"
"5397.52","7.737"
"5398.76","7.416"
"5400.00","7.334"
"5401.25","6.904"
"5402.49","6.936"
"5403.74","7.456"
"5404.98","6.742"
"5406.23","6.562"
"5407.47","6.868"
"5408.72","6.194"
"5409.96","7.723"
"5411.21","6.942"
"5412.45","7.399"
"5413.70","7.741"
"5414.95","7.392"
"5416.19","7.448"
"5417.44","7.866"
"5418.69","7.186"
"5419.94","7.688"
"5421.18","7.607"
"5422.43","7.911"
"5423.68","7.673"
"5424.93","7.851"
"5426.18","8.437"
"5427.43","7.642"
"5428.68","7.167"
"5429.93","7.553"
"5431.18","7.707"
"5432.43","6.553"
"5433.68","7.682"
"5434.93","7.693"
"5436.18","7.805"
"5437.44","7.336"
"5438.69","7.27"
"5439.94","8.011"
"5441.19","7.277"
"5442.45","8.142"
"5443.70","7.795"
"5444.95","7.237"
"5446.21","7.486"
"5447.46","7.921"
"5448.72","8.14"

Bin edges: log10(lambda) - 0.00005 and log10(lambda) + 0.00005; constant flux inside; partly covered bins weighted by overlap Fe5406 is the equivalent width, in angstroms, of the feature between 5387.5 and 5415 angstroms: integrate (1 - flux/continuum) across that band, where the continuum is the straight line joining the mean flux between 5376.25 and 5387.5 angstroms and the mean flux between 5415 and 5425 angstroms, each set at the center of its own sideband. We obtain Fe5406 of 1.27 angstroms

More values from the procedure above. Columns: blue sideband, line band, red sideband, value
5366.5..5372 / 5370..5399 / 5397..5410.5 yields -1.4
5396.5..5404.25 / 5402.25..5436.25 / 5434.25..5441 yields 0.3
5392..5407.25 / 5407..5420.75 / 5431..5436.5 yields 0.1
